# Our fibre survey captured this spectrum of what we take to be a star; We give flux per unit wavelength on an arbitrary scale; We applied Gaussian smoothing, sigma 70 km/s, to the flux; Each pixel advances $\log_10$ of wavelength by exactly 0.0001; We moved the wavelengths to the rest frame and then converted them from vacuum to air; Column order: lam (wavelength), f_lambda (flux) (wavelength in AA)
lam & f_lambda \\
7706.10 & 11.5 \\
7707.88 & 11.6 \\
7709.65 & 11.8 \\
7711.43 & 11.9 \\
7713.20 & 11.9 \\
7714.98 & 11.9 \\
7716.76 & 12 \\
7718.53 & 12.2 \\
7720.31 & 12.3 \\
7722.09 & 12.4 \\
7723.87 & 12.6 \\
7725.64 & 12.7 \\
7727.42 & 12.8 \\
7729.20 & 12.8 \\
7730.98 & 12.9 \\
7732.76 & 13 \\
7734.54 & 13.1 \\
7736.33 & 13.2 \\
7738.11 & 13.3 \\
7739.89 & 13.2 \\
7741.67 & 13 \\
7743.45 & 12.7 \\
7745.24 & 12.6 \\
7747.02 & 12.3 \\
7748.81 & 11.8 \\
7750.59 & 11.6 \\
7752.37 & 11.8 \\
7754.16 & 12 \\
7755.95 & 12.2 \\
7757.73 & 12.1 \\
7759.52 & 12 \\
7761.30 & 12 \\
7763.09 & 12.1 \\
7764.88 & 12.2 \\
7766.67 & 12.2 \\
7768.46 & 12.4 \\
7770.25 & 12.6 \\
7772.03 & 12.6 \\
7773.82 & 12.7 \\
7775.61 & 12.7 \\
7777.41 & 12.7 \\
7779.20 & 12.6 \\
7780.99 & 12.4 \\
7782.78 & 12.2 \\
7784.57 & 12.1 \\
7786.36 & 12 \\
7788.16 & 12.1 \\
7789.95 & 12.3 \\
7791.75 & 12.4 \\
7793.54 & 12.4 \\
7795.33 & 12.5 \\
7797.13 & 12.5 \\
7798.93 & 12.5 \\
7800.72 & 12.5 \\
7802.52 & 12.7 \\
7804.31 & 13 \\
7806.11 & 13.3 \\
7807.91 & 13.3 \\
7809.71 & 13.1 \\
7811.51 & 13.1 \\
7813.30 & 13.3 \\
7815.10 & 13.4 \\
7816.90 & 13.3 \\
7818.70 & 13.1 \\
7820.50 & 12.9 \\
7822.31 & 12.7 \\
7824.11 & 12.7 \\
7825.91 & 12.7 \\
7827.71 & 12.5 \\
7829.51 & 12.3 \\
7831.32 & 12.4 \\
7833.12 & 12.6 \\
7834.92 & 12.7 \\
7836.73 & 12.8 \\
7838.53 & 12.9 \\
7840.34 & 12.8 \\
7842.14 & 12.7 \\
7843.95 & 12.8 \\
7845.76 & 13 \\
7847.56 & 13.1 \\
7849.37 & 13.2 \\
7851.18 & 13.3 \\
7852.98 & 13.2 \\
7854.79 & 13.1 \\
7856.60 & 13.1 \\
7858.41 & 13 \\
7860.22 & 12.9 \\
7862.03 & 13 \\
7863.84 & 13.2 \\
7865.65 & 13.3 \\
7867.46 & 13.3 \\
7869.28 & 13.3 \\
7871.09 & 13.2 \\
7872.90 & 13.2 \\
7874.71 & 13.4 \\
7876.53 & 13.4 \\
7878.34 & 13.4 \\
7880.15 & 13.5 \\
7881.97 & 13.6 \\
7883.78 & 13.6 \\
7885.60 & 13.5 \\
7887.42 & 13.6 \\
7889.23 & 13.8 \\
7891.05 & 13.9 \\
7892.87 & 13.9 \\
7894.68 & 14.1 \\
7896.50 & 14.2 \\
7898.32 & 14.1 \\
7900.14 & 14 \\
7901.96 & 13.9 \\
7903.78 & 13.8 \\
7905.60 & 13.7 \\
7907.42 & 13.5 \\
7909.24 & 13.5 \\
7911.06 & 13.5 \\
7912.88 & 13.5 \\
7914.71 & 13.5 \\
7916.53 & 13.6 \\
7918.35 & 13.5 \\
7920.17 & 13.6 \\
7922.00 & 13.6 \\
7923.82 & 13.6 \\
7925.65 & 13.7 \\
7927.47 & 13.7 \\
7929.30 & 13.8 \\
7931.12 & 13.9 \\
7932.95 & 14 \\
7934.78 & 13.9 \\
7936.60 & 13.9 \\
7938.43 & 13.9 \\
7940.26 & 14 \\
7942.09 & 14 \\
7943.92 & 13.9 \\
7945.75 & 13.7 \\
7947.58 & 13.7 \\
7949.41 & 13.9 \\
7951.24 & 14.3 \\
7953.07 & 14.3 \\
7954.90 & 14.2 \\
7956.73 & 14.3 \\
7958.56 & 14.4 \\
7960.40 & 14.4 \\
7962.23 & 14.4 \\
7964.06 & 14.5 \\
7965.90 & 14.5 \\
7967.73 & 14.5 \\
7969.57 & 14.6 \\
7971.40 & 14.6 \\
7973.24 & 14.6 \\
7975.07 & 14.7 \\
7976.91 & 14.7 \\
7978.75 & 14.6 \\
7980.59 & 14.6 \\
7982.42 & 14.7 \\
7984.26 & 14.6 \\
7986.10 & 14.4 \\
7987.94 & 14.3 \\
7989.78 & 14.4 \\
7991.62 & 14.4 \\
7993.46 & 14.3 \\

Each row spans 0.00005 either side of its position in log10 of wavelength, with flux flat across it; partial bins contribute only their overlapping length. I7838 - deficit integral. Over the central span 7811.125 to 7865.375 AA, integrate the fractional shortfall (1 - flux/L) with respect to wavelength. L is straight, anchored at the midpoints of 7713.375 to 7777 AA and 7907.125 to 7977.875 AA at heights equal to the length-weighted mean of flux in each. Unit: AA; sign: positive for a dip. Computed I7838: 1.1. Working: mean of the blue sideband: 12.5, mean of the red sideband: 14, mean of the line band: 12.9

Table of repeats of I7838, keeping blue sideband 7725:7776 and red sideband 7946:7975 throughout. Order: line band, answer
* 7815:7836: 0.6 AA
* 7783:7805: 0.8 AA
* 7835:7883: 1.1 AA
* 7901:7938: 0.8 AA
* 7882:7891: 0.0 AA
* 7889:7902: -0.2 AA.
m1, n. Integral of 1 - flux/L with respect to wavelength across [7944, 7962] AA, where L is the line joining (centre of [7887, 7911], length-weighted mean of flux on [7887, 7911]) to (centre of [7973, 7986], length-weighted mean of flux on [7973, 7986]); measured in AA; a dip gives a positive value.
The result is 0.3 AA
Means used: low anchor 13.8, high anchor 14.6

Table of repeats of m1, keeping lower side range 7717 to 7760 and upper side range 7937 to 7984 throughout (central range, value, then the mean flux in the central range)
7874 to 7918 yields 0.35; 13.7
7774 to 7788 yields 0.52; 12.4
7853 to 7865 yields 0.38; 13.1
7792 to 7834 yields 1.00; 12.8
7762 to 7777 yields 0.39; 12.4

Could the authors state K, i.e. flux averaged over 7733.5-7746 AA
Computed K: 13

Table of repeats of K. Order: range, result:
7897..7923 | 13.7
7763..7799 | 12.4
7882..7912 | 13.8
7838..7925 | 13.4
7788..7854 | 12.8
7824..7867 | 12.9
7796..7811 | 12.9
